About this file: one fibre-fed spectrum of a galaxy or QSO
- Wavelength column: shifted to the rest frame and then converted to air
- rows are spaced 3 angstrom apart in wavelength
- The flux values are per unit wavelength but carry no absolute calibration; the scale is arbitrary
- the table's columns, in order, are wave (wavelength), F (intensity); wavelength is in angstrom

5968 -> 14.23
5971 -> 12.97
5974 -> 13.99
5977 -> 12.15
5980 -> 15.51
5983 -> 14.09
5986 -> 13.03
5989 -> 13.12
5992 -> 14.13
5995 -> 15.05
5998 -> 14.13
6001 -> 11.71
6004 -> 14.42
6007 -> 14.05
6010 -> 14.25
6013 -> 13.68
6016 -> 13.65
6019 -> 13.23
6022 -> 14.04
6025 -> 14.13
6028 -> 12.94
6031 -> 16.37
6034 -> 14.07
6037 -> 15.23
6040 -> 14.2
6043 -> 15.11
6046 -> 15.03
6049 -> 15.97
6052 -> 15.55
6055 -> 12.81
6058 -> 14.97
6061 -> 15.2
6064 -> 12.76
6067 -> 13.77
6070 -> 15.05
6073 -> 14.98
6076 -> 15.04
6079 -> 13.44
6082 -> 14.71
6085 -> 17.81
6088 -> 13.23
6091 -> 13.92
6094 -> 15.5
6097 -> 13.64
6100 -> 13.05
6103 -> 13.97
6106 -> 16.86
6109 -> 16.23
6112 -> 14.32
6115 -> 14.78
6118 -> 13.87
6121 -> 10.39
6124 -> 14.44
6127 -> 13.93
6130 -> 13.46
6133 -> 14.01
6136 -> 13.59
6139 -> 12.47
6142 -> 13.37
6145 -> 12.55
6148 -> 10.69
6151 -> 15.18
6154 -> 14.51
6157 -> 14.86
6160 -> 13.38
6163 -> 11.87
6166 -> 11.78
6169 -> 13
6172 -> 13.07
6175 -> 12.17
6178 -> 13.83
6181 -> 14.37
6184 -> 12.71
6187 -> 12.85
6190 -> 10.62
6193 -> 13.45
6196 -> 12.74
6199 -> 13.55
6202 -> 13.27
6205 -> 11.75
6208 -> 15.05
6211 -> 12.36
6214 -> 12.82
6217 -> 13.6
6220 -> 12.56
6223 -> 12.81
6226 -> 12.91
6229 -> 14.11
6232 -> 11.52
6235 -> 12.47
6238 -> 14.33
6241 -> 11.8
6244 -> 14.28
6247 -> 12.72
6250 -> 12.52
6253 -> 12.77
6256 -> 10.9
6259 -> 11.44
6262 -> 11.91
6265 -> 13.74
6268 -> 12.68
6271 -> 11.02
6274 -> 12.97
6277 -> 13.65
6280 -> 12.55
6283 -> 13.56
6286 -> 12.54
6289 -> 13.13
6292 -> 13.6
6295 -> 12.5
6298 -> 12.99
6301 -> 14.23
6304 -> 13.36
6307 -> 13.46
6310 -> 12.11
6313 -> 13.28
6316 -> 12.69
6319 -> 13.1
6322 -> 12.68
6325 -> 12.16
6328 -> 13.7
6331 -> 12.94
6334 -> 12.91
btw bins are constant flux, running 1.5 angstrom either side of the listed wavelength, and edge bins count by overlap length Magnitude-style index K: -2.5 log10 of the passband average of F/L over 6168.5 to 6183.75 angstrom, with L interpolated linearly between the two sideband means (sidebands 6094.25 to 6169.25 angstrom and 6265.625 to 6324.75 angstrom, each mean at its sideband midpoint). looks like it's 0.016 mag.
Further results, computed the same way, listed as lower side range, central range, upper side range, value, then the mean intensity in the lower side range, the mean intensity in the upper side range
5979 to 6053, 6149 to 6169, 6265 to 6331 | 0.01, 14.3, 13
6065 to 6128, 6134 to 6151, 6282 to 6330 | 0.11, 14.4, 13.1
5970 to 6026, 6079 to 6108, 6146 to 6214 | -0.10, 13.8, 13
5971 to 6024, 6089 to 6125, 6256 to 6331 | -0.06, 13.8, 12.8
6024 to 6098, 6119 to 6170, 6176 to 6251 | 0.05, 14.6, 13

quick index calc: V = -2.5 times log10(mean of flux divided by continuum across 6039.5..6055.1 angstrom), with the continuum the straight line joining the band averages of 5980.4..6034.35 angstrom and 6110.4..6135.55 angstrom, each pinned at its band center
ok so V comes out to -0.09 mag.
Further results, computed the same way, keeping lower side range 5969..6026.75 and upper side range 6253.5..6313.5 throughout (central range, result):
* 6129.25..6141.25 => -0.01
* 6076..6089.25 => -0.11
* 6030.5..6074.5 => -0.09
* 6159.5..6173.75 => 0.05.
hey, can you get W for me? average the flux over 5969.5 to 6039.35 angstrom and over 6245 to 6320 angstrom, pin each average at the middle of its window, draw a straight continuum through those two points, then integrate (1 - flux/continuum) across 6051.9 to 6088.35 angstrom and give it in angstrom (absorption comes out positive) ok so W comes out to -2.5 angstrom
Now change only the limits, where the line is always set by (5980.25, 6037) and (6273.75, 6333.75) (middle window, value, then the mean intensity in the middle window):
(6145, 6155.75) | 0.1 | 13.4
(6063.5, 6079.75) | -0.6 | 14.3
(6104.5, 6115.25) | -1.6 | 15.6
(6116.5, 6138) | 0.4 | 13.4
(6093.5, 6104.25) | -0.2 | 13.9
